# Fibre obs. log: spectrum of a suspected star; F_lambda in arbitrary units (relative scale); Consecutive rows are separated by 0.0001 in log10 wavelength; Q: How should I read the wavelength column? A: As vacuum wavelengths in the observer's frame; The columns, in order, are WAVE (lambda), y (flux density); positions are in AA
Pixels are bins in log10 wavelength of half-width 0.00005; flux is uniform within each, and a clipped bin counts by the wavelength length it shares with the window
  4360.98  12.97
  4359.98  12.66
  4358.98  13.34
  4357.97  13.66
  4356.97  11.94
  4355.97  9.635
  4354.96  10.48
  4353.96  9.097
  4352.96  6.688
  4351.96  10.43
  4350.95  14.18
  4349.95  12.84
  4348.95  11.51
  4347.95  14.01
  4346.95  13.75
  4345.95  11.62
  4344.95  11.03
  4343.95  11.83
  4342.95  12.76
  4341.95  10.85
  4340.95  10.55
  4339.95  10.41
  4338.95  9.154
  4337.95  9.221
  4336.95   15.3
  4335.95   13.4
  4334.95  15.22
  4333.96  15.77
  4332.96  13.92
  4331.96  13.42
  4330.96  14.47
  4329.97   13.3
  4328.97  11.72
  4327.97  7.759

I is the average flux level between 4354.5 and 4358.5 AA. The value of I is 11.4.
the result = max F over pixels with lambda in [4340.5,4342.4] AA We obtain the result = 10.85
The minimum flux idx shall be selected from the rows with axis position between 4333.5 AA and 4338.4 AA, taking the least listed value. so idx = 9.221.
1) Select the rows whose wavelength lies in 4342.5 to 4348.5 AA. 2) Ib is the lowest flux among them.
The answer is 11.03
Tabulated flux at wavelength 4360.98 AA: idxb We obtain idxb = 12.97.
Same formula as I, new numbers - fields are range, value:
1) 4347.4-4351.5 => 13.1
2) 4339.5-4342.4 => 10.6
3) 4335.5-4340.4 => 11.5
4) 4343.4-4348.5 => 12.5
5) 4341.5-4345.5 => 11.6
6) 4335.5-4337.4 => 14.3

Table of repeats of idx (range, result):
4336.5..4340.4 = 9.154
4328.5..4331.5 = 11.72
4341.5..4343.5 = 10.85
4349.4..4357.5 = 6.688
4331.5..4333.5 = 13.42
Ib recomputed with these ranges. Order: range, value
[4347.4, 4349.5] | 11.51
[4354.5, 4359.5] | 9.635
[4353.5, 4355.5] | 9.097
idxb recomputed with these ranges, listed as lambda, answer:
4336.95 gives 15.3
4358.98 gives 13.34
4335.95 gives 13.4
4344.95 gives 11.03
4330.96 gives 14.47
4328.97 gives 11.72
